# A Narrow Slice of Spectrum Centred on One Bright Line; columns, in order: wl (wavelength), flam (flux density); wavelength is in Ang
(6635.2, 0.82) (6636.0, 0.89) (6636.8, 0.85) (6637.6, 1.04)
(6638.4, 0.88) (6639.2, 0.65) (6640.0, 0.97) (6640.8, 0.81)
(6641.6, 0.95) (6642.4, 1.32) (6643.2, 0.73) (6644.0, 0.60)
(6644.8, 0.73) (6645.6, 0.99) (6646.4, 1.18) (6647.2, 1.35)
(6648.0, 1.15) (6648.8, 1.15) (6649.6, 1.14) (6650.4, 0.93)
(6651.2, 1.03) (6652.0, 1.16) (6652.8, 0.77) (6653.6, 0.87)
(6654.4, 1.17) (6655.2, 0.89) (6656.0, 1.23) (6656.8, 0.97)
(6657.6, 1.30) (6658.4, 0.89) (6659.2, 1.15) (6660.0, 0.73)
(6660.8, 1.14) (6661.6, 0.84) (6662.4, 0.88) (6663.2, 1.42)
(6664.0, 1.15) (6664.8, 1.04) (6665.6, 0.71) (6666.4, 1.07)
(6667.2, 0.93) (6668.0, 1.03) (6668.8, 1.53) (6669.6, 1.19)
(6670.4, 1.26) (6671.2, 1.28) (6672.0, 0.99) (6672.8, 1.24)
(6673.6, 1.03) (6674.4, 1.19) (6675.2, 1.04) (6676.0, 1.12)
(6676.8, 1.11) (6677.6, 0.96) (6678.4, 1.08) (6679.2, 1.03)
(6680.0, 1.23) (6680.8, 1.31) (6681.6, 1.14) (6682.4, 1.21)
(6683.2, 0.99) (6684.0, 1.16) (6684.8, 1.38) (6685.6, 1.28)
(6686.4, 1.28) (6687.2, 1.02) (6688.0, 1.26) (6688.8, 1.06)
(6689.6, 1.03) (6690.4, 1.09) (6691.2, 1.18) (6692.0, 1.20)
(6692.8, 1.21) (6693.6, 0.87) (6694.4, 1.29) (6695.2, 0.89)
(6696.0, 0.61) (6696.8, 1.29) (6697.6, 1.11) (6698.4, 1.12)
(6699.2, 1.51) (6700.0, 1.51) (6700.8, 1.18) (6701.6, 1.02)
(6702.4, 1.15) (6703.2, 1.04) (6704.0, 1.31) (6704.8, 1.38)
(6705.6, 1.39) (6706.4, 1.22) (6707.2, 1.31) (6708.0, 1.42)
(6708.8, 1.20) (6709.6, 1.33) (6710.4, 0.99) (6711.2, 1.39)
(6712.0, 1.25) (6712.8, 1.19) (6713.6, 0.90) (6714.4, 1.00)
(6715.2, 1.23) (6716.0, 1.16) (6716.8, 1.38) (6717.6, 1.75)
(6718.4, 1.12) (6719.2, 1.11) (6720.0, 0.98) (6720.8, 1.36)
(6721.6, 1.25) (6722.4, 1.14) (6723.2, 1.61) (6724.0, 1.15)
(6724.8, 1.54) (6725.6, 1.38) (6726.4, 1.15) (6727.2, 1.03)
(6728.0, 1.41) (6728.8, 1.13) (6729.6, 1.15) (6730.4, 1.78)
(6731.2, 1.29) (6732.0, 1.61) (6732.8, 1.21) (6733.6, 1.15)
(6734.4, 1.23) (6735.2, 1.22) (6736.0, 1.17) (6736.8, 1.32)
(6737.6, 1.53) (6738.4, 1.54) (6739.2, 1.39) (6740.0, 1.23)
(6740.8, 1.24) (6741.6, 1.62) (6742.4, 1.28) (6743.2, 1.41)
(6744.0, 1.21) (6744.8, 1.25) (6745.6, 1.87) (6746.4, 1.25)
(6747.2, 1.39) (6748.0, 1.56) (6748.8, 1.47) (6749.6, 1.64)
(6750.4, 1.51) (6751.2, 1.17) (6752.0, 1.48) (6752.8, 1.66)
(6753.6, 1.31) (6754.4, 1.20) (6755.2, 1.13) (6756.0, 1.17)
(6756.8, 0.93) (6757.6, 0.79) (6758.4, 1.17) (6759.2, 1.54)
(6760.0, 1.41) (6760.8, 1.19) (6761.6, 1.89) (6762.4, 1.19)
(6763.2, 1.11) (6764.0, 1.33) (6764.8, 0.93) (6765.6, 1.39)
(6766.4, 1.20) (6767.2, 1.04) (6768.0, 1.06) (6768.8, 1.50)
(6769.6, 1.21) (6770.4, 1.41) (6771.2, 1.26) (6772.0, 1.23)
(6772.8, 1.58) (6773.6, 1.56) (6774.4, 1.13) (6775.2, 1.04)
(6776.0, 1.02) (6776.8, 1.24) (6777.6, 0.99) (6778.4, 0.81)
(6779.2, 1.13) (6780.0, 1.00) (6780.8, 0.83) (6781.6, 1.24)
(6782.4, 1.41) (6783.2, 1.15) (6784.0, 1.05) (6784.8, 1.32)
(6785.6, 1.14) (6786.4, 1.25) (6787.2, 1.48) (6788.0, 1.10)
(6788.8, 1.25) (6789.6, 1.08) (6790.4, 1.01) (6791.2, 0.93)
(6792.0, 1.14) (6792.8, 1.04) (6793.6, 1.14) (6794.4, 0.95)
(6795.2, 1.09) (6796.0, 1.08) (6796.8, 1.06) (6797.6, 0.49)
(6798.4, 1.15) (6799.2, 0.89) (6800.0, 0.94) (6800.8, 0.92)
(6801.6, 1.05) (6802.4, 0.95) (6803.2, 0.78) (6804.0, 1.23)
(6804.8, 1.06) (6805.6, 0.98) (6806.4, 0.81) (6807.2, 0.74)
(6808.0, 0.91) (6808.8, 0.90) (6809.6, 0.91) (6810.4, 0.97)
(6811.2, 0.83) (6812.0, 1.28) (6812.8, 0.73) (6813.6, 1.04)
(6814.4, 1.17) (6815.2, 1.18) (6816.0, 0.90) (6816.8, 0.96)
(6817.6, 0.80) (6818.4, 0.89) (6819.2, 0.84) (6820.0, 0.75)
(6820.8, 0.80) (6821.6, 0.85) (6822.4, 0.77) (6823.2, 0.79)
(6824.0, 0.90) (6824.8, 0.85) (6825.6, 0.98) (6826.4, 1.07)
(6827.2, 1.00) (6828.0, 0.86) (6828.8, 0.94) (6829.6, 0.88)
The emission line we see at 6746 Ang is C IV 1549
